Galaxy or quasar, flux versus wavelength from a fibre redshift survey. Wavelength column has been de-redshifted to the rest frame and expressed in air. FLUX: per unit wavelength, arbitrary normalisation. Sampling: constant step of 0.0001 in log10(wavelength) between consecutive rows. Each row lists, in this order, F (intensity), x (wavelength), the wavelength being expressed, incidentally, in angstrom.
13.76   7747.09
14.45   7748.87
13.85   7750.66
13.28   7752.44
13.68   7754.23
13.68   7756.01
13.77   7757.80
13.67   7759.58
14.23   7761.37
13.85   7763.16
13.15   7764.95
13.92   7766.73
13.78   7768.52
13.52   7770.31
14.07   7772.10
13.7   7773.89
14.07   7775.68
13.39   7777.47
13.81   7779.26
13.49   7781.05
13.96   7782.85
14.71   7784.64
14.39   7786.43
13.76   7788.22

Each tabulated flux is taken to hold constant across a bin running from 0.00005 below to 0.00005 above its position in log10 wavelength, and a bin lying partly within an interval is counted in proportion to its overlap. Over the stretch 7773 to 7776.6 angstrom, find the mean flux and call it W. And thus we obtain 13.9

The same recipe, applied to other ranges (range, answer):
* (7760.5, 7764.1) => 14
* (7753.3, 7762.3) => 13.8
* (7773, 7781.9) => 13.7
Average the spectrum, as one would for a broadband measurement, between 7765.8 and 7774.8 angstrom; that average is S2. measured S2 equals 13.8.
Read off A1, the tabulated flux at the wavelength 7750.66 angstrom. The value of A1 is 13.85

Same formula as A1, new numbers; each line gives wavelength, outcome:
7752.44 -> 13.28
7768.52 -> 13.78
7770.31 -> 13.52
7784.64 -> 14.71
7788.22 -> 13.76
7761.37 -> 14.23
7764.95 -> 13.15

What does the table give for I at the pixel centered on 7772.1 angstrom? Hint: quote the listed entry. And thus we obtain 14.07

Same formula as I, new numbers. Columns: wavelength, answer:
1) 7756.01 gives 13.68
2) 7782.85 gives 13.96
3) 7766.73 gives 13.92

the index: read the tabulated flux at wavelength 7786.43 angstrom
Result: 14.39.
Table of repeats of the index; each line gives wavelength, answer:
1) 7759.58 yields 13.67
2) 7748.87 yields 14.45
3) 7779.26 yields 13.81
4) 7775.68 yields 14.07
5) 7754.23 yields 13.68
